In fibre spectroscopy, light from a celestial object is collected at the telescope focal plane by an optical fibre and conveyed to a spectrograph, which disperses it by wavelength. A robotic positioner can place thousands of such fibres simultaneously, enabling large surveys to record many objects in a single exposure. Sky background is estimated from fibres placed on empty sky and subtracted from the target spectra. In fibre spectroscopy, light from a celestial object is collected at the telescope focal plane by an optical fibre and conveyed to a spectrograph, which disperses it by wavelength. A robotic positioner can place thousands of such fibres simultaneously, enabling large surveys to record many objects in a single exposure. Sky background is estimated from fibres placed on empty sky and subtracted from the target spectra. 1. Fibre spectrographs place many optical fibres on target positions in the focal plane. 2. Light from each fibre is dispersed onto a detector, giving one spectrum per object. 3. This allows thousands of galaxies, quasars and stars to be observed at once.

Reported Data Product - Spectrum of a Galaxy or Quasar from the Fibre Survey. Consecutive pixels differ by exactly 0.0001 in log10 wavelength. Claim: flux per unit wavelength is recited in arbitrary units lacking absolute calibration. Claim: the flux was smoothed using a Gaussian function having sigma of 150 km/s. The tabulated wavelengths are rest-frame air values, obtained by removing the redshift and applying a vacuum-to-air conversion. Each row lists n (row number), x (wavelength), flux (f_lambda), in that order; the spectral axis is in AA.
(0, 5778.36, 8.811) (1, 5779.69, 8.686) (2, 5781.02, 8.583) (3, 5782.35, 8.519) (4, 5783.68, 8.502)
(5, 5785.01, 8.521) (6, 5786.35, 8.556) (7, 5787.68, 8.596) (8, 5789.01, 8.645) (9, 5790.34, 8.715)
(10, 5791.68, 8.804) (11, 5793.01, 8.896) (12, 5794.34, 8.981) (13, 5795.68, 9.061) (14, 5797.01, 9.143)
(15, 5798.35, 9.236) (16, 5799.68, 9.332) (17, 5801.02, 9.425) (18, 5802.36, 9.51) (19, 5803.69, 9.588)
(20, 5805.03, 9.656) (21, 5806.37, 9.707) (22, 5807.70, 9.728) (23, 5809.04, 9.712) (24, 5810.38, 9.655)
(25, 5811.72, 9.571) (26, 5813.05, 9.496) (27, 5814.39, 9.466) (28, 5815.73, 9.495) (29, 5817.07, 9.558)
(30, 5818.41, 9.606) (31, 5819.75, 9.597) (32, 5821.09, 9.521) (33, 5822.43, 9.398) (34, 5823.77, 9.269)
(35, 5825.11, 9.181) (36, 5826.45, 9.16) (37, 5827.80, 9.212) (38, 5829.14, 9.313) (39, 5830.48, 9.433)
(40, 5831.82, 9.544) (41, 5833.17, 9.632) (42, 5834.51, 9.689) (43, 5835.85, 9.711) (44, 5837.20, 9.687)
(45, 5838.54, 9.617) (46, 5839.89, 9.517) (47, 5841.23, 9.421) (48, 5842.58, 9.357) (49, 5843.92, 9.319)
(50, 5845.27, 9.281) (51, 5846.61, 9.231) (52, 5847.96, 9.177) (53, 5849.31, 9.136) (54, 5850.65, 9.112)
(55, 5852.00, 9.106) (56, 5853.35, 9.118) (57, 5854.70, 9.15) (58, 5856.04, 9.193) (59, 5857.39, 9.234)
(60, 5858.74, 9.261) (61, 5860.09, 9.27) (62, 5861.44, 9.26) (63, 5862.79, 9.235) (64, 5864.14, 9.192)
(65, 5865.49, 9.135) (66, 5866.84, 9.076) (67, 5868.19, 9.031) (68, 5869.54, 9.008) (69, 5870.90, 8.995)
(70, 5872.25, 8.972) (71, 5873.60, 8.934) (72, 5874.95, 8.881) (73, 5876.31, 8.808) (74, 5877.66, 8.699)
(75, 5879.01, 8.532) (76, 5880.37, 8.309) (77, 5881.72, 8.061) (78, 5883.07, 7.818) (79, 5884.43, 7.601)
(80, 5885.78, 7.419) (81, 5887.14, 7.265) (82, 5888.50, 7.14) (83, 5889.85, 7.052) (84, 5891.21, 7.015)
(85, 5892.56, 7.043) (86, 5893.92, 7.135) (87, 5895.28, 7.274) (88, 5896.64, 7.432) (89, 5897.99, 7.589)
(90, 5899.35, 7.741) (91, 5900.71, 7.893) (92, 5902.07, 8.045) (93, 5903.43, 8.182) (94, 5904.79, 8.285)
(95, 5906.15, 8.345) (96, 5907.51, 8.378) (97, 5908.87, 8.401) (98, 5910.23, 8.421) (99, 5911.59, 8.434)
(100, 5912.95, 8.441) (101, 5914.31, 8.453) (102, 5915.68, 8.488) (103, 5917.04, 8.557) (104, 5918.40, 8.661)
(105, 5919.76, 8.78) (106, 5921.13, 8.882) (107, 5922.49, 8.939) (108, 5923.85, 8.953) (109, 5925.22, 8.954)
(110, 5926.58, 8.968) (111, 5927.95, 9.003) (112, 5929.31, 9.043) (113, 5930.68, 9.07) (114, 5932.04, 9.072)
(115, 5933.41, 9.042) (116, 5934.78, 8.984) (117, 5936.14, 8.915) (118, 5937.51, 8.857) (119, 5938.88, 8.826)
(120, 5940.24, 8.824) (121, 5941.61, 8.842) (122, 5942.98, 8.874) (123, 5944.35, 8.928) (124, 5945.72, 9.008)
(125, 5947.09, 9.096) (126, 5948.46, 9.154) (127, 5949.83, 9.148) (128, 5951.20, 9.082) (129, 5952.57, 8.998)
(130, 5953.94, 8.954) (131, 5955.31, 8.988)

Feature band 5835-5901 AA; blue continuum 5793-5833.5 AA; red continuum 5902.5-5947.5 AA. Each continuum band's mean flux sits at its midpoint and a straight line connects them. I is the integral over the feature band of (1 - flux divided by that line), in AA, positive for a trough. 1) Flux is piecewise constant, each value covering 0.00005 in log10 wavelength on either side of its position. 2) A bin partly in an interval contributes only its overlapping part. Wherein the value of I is 3.5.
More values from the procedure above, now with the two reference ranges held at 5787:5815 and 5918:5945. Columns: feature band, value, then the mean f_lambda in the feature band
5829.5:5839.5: -0.4 AA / 9.6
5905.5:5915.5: 0.6 AA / 8.41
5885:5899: 2.8 AA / 7.25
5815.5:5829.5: -0.3 AA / 9.39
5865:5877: 0.1 AA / 8.98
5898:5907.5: 1.0 AA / 8.06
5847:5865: -0.1 AA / 9.19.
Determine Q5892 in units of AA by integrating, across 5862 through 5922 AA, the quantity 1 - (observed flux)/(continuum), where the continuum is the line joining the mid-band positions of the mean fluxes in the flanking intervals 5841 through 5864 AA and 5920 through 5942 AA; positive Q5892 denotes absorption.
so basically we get 5.5 AA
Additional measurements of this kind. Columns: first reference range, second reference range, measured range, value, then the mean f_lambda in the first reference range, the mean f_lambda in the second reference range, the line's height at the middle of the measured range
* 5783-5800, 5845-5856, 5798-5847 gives -2.58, 8.84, 9.17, 9.01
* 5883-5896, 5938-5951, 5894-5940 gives -2.28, 7.25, 8.97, 8.11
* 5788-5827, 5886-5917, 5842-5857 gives -0.90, 9.34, 7.85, 8.68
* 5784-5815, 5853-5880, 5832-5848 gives -0.66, 9.21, 9.04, 9.11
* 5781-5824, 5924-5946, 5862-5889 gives 1.65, 9.22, 8.95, 9.07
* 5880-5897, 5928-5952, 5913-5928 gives -0.66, 7.41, 8.99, 8.39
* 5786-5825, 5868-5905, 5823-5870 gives -3.57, 9.31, 7.99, 8.64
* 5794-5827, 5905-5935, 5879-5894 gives 2.42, 9.45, 8.73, 8.95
